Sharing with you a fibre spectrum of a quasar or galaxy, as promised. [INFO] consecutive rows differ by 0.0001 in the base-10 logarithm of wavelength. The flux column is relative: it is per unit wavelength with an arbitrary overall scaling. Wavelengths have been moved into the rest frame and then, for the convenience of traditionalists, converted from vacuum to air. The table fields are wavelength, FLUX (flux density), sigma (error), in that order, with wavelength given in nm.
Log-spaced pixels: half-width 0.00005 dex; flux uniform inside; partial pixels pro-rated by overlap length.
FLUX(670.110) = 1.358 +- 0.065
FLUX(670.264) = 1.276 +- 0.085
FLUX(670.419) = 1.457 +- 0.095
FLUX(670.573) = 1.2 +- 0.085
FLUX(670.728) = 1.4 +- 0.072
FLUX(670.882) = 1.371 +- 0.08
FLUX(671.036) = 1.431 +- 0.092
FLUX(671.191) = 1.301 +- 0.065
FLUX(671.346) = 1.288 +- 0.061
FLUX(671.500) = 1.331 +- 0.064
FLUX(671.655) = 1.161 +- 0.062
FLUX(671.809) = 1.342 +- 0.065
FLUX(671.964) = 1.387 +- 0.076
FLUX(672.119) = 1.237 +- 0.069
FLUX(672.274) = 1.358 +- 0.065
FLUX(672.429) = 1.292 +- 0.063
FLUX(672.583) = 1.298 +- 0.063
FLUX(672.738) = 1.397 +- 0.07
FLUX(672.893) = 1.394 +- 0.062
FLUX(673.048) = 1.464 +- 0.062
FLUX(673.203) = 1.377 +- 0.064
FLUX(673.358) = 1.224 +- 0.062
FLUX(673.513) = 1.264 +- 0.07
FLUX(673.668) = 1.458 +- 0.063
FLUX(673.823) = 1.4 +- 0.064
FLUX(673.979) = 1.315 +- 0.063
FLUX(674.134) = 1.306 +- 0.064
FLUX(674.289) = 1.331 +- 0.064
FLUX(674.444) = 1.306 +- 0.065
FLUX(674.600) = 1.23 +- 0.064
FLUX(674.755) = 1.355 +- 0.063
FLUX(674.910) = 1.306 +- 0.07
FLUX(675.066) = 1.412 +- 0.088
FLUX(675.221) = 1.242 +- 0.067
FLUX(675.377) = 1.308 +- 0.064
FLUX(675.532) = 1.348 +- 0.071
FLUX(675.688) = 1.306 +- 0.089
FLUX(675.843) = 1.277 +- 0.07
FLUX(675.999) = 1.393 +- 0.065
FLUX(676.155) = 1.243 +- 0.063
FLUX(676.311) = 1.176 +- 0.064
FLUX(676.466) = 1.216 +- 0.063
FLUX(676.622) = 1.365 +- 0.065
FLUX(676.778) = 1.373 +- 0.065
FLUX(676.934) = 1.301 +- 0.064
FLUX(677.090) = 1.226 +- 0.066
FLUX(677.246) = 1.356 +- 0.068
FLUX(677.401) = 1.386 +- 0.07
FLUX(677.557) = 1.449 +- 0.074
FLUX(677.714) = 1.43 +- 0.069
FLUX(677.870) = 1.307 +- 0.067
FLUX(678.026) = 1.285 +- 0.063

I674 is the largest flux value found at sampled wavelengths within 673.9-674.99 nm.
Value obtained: 1.355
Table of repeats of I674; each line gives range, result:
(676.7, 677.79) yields 1.449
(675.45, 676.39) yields 1.393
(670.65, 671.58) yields 1.431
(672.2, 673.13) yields 1.464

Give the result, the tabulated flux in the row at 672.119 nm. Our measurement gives 1.237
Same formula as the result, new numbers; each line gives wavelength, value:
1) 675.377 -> 1.308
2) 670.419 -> 1.457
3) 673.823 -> 1.4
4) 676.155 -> 1.243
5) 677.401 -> 1.386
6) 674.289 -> 1.331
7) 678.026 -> 1.285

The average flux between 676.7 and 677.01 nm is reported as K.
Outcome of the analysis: 1.34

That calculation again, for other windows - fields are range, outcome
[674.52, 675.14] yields 1.32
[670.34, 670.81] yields 1.35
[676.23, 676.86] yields 1.28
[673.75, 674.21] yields 1.34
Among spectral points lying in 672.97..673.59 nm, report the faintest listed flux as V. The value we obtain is 1.224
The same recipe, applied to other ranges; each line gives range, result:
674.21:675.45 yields 1.23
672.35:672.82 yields 1.292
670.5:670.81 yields 1.2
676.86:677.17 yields 1.226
